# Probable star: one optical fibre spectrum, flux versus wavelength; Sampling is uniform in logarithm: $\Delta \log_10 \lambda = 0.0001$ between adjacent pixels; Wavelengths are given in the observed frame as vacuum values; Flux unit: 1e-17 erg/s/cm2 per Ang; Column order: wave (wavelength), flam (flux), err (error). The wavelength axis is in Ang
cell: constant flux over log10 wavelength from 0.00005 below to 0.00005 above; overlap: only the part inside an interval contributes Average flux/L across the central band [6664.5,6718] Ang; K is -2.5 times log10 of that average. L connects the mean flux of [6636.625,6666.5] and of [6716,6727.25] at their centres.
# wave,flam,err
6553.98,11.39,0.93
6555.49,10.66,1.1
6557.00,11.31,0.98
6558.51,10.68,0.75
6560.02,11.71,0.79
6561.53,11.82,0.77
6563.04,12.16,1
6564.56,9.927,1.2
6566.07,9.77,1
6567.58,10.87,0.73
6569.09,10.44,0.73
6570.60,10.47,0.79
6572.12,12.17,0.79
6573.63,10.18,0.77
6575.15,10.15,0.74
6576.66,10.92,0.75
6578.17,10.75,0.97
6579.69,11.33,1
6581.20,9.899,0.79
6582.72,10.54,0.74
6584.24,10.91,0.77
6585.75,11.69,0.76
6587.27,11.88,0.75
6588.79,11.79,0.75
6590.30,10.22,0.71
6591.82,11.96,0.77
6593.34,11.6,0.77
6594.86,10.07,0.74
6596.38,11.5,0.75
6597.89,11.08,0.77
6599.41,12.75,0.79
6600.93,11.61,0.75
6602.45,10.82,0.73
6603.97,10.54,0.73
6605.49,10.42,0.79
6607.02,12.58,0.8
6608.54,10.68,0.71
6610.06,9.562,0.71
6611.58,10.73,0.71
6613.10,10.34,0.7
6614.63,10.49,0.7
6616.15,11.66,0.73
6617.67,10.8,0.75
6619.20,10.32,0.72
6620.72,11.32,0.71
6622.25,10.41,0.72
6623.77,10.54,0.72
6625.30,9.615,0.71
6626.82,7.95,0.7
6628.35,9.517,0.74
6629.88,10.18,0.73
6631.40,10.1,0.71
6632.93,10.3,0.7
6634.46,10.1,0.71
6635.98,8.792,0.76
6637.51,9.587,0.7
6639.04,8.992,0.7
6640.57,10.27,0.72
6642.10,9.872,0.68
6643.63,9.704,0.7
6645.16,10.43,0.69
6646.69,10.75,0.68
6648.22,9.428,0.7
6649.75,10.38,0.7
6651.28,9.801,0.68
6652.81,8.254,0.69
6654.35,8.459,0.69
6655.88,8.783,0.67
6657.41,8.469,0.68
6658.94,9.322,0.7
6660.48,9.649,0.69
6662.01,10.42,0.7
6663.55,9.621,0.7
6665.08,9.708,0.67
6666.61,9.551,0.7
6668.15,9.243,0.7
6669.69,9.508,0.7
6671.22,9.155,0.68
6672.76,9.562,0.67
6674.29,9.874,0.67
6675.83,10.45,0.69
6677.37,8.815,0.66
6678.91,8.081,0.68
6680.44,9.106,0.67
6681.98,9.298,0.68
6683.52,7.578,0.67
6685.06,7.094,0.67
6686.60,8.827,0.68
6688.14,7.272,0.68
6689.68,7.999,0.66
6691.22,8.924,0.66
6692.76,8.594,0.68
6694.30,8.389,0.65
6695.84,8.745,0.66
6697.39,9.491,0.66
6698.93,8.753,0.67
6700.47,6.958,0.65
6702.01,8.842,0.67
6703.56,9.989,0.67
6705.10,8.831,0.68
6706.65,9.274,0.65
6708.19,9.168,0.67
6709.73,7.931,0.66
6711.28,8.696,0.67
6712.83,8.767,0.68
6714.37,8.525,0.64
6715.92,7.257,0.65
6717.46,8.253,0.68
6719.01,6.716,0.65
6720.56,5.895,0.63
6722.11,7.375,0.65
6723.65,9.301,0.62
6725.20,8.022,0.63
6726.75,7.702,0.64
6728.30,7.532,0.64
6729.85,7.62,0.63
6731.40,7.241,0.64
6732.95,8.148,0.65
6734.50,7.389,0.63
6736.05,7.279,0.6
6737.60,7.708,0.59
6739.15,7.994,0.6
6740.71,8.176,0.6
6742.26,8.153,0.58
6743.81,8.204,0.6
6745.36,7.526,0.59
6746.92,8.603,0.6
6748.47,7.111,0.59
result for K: -0.04 mag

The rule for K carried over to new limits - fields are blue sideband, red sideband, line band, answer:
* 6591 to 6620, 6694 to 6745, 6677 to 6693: 0.087 mag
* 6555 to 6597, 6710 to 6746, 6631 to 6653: -0.025 mag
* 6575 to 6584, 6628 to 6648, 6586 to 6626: -0.069 mag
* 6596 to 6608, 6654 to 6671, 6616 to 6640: 0.059 mag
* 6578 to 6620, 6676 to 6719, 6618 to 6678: 0.008 mag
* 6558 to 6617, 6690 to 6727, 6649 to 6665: 0.017 mag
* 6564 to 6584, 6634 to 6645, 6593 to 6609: -0.106 mag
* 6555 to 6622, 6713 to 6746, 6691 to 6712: -0.047 mag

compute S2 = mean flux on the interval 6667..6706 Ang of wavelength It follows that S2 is 8.78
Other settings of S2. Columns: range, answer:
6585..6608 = 11.4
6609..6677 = 9.81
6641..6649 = 10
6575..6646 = 10.6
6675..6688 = 8.59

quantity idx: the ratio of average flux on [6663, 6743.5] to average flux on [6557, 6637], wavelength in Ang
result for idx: 0.8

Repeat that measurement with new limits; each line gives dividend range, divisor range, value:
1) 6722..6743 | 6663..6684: 0.85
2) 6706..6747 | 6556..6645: 0.74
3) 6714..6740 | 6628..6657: 0.79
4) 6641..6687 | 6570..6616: 0.85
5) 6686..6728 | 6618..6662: 0.86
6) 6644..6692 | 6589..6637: 0.86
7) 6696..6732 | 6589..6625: 0.75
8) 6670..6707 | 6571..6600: 0.79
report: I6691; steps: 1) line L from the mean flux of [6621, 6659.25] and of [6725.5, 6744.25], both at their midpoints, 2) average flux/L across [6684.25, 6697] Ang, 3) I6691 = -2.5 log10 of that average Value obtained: 0.05 mag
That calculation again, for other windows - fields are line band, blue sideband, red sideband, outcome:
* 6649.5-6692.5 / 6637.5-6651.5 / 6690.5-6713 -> 0.044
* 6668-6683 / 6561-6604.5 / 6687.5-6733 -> -0.036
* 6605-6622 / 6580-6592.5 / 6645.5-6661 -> -0.041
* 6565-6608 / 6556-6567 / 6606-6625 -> -0.012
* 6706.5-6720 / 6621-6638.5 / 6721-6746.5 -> 0.001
